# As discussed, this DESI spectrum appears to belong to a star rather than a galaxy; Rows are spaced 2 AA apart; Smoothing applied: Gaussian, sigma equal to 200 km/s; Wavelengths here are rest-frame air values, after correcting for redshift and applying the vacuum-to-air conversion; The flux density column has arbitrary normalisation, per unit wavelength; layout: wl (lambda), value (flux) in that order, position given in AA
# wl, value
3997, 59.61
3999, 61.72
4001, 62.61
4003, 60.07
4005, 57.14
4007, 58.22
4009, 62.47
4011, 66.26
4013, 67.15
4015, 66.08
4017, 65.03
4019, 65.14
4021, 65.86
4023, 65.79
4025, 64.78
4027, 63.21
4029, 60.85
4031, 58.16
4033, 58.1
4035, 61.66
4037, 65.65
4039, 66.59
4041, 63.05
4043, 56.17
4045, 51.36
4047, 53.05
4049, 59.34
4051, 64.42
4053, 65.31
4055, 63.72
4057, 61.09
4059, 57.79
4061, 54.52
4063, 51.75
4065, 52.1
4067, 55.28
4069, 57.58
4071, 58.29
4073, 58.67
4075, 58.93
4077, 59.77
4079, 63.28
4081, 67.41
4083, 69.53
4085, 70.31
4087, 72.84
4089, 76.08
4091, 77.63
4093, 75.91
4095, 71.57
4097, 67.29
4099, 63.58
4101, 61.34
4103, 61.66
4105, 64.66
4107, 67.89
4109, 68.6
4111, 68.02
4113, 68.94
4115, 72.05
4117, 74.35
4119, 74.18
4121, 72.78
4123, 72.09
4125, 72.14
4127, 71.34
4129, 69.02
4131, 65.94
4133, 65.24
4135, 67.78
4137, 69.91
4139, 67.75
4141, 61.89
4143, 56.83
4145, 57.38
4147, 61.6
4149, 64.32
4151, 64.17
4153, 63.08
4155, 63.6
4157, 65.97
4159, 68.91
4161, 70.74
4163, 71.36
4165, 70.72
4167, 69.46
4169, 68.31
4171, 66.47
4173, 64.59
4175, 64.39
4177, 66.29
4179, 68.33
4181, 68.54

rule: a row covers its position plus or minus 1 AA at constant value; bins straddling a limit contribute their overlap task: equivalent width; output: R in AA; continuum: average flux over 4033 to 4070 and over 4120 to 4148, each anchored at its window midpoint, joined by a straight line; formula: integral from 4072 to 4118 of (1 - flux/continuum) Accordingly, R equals -3.6 AA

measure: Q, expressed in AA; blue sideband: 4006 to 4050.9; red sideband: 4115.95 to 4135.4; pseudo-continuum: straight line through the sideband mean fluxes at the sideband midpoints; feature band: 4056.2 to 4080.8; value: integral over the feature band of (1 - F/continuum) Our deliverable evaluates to 2.9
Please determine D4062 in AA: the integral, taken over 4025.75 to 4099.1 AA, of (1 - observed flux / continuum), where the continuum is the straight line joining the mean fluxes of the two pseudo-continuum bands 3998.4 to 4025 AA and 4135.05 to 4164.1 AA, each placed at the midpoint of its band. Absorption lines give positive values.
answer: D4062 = 1.7 AA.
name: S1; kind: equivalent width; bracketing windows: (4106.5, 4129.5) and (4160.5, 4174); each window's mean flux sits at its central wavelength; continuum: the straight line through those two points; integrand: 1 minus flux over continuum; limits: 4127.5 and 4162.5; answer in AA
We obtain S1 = 2.3 AA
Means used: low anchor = 71.1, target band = 65.1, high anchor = 68.7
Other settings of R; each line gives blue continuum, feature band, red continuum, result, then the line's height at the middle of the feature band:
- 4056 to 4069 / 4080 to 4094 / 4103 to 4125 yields -2.3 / 62.5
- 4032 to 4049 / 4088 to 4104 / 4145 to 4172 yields -1.7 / 62.8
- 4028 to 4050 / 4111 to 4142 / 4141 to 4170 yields -2.8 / 63.9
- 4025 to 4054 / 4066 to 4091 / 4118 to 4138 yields 0.1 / 64.8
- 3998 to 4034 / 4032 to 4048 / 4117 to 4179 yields 1.0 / 63.5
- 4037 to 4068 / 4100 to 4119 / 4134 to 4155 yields -1.9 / 61.6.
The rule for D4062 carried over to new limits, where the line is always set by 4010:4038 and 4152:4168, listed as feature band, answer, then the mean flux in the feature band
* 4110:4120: -0.7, 71.5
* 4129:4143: 0.3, 65.9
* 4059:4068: 1.5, 53.9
